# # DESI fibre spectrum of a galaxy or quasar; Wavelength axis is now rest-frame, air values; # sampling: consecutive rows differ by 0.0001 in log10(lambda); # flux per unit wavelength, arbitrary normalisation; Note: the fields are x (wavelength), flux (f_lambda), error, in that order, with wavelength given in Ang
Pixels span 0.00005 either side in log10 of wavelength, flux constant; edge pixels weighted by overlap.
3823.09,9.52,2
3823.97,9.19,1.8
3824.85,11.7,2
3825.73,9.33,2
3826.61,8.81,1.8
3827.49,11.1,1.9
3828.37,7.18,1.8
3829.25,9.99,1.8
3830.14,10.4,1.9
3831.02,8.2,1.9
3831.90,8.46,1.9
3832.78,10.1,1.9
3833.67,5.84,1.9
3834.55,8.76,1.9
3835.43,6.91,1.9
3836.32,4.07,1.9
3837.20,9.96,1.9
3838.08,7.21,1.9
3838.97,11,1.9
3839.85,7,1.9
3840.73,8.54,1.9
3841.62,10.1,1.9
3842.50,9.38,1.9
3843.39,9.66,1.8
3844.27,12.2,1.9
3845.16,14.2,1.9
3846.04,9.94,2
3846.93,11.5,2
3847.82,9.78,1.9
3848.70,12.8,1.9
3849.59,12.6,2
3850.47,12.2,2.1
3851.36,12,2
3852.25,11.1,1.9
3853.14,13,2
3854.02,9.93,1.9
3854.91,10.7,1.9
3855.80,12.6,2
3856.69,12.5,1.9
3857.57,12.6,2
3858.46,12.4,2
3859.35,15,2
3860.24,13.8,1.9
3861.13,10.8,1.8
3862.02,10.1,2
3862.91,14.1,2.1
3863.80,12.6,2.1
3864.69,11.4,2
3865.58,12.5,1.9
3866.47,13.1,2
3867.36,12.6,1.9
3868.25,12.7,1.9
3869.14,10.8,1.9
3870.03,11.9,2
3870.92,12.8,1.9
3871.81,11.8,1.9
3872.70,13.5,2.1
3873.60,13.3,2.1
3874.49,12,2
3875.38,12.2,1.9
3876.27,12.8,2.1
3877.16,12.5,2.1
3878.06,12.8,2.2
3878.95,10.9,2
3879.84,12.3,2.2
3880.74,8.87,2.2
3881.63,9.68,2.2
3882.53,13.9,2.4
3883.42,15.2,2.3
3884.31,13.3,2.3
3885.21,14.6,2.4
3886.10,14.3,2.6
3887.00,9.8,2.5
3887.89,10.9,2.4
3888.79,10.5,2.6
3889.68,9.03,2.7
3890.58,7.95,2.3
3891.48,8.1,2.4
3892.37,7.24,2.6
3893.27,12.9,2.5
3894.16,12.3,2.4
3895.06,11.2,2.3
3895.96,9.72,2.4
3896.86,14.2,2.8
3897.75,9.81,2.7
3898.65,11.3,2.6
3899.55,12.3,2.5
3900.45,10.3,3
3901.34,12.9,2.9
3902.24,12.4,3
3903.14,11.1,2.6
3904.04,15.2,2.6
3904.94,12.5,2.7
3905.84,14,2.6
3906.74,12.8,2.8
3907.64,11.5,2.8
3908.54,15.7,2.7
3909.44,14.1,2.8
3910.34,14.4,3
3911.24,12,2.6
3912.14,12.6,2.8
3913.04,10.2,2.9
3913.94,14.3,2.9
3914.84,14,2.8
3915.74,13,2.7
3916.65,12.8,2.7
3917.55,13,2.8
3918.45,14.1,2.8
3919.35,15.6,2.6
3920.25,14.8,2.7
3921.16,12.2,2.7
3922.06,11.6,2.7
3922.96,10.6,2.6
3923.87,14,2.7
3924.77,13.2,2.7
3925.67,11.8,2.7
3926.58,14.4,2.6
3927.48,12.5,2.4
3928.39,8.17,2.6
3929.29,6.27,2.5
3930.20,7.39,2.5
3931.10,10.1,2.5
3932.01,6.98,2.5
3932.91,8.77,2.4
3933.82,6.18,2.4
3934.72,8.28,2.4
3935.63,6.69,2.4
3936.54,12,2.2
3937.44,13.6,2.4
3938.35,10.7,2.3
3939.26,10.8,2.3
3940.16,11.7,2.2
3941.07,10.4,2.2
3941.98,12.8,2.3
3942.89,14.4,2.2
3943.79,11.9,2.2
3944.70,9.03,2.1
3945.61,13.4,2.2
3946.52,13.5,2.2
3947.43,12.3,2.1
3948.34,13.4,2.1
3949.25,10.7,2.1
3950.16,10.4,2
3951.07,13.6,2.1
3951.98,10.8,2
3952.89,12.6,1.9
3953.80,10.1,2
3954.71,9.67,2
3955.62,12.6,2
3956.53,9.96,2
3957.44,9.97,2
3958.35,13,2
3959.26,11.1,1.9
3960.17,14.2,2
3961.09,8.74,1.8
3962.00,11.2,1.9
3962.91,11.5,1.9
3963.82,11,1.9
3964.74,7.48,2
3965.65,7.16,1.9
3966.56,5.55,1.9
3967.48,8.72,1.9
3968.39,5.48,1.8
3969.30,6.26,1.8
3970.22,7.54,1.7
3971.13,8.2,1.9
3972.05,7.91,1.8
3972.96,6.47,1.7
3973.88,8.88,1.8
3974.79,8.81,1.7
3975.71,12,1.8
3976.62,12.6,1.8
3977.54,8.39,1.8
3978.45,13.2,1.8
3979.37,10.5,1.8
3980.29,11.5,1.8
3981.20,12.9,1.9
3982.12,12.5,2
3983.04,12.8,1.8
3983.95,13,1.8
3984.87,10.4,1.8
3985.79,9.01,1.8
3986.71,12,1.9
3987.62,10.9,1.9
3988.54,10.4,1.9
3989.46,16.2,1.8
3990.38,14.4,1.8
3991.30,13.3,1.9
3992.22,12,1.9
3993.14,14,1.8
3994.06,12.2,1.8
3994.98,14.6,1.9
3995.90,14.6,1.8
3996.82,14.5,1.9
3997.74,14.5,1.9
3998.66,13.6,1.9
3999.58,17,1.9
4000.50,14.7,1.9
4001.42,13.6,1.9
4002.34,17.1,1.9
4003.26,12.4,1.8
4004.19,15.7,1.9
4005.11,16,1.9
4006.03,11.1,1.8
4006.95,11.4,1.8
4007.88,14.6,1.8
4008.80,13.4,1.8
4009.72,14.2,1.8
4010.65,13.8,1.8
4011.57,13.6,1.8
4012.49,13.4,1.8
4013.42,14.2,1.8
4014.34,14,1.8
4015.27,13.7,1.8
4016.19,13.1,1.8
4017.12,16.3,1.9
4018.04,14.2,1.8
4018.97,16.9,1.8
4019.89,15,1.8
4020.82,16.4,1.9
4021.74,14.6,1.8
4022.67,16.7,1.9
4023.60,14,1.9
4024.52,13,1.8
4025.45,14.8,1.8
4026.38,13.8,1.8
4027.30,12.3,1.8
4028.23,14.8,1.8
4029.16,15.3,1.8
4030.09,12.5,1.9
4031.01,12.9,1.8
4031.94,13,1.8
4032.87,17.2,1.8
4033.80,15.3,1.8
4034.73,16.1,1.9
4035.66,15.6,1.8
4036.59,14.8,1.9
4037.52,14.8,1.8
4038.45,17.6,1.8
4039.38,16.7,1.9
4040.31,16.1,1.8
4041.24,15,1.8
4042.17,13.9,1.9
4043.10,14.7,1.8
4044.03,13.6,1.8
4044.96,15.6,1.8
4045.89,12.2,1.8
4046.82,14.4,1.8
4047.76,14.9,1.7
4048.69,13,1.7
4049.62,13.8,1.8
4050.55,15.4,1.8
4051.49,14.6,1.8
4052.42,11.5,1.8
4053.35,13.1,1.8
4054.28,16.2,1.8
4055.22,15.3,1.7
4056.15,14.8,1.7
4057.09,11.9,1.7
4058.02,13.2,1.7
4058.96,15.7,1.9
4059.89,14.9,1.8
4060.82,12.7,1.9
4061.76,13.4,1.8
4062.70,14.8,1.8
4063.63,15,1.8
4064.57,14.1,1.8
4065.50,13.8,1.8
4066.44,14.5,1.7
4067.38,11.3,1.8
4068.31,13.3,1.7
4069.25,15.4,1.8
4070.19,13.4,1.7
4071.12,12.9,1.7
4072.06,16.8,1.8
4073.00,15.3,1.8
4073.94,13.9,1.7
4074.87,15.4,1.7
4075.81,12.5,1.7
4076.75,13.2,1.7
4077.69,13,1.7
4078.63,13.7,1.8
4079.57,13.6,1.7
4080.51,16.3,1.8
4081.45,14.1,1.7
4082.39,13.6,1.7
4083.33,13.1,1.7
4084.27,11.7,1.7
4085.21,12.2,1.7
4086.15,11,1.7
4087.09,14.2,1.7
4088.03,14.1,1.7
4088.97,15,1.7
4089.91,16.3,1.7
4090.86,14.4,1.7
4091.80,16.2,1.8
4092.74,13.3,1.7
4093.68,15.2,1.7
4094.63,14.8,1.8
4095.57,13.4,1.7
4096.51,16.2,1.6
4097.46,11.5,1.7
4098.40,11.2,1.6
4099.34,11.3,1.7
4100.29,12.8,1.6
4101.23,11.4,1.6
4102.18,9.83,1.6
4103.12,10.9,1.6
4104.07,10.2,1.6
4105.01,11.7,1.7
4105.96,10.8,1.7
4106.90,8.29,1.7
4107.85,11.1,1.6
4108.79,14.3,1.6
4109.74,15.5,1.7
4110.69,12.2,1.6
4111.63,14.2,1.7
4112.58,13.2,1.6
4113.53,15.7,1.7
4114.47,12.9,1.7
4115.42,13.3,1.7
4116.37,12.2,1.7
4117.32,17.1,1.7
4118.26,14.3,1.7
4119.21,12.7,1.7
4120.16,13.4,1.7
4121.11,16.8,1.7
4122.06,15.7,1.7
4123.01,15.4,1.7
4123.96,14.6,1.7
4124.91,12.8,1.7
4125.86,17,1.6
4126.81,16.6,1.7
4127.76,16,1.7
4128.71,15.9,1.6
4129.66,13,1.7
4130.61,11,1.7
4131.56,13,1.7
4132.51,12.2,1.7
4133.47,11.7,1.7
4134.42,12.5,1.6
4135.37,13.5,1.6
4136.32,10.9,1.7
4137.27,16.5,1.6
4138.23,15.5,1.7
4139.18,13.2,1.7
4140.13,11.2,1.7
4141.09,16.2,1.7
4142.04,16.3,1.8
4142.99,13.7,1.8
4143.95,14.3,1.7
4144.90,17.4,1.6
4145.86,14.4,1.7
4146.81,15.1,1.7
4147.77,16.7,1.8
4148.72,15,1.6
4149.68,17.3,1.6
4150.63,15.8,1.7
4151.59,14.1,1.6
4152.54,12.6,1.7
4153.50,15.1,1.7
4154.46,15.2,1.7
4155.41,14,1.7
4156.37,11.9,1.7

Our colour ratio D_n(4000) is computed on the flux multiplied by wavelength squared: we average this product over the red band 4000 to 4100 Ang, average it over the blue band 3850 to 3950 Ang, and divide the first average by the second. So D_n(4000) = 1.3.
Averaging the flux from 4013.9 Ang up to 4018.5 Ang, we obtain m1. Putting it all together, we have 14.3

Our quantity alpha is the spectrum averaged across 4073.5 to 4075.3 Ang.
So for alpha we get 14.7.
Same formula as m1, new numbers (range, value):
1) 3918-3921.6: 14.2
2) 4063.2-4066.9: 14.3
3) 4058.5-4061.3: 14.5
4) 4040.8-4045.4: 14.6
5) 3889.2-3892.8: 8.12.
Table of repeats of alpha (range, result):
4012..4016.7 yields 13.7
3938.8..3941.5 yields 11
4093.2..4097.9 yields 14.2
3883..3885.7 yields 14.4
